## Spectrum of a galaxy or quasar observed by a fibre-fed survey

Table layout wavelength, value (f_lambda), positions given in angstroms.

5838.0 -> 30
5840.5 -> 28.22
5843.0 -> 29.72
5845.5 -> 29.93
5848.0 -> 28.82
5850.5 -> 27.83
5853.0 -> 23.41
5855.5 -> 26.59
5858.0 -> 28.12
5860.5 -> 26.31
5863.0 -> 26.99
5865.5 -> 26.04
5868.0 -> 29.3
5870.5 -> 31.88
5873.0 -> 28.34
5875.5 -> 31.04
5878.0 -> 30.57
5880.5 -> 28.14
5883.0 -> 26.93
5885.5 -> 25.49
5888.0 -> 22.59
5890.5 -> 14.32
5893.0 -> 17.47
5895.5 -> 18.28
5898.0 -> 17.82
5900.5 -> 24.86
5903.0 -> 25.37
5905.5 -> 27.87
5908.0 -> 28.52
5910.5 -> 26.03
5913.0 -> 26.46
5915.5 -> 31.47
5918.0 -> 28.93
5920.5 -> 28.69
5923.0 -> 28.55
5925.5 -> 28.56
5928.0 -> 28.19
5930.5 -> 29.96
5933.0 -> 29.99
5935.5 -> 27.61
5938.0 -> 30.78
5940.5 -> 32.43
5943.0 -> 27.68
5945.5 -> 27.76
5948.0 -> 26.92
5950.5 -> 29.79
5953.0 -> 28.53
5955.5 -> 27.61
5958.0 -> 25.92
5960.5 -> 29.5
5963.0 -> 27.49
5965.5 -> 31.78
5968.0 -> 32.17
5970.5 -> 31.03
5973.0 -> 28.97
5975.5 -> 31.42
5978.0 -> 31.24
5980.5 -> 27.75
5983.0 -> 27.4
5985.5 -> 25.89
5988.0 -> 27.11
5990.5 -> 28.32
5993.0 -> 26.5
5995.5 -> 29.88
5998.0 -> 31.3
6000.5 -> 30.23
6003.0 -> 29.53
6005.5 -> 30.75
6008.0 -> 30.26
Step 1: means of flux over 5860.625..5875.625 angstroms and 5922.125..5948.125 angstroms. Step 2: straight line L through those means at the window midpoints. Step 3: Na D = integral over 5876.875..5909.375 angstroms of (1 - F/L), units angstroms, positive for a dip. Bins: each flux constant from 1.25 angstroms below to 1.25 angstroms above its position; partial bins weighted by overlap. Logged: 5.7 angstroms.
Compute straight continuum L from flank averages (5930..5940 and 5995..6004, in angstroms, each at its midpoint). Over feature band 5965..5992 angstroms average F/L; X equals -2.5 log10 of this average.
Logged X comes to 0.03 mag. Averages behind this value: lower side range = 29.8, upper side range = 30.3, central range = 29.3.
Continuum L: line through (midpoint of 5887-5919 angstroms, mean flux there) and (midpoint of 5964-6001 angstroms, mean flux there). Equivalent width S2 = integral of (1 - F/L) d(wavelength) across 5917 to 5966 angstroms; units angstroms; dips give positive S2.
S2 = -4.3 angstroms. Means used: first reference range 23.8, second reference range 29.4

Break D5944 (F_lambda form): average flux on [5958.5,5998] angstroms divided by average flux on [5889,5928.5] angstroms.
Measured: 1.16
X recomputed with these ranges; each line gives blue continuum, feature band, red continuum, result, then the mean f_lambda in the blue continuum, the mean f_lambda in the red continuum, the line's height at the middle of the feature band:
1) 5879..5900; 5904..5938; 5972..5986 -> -0.18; 21.6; 28.9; 24.2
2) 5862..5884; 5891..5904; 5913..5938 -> 0.39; 28.8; 29.1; 28.9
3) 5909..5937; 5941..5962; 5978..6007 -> 0.02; 28.6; 28.7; 28.7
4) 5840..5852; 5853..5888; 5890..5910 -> -0.08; 28.8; 22.3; 25.8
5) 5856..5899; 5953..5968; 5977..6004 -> -0.04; 25.3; 28.6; 27.7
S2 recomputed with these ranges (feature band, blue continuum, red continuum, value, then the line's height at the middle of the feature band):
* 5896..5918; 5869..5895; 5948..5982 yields 0.62 angstroms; 26.7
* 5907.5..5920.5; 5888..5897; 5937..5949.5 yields -3.41 angstroms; 22.4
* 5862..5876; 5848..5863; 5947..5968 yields -0.98 angstroms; 27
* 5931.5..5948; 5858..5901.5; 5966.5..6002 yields -1.01 angstroms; 27.5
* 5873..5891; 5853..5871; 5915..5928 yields 1.08 angstroms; 27.9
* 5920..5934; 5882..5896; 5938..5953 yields -1.40 angstroms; 26.4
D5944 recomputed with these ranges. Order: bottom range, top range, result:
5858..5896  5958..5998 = 1.13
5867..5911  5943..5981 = 1.16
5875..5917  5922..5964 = 1.16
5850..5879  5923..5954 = 1.04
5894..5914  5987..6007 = 1.20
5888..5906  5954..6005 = 1.41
